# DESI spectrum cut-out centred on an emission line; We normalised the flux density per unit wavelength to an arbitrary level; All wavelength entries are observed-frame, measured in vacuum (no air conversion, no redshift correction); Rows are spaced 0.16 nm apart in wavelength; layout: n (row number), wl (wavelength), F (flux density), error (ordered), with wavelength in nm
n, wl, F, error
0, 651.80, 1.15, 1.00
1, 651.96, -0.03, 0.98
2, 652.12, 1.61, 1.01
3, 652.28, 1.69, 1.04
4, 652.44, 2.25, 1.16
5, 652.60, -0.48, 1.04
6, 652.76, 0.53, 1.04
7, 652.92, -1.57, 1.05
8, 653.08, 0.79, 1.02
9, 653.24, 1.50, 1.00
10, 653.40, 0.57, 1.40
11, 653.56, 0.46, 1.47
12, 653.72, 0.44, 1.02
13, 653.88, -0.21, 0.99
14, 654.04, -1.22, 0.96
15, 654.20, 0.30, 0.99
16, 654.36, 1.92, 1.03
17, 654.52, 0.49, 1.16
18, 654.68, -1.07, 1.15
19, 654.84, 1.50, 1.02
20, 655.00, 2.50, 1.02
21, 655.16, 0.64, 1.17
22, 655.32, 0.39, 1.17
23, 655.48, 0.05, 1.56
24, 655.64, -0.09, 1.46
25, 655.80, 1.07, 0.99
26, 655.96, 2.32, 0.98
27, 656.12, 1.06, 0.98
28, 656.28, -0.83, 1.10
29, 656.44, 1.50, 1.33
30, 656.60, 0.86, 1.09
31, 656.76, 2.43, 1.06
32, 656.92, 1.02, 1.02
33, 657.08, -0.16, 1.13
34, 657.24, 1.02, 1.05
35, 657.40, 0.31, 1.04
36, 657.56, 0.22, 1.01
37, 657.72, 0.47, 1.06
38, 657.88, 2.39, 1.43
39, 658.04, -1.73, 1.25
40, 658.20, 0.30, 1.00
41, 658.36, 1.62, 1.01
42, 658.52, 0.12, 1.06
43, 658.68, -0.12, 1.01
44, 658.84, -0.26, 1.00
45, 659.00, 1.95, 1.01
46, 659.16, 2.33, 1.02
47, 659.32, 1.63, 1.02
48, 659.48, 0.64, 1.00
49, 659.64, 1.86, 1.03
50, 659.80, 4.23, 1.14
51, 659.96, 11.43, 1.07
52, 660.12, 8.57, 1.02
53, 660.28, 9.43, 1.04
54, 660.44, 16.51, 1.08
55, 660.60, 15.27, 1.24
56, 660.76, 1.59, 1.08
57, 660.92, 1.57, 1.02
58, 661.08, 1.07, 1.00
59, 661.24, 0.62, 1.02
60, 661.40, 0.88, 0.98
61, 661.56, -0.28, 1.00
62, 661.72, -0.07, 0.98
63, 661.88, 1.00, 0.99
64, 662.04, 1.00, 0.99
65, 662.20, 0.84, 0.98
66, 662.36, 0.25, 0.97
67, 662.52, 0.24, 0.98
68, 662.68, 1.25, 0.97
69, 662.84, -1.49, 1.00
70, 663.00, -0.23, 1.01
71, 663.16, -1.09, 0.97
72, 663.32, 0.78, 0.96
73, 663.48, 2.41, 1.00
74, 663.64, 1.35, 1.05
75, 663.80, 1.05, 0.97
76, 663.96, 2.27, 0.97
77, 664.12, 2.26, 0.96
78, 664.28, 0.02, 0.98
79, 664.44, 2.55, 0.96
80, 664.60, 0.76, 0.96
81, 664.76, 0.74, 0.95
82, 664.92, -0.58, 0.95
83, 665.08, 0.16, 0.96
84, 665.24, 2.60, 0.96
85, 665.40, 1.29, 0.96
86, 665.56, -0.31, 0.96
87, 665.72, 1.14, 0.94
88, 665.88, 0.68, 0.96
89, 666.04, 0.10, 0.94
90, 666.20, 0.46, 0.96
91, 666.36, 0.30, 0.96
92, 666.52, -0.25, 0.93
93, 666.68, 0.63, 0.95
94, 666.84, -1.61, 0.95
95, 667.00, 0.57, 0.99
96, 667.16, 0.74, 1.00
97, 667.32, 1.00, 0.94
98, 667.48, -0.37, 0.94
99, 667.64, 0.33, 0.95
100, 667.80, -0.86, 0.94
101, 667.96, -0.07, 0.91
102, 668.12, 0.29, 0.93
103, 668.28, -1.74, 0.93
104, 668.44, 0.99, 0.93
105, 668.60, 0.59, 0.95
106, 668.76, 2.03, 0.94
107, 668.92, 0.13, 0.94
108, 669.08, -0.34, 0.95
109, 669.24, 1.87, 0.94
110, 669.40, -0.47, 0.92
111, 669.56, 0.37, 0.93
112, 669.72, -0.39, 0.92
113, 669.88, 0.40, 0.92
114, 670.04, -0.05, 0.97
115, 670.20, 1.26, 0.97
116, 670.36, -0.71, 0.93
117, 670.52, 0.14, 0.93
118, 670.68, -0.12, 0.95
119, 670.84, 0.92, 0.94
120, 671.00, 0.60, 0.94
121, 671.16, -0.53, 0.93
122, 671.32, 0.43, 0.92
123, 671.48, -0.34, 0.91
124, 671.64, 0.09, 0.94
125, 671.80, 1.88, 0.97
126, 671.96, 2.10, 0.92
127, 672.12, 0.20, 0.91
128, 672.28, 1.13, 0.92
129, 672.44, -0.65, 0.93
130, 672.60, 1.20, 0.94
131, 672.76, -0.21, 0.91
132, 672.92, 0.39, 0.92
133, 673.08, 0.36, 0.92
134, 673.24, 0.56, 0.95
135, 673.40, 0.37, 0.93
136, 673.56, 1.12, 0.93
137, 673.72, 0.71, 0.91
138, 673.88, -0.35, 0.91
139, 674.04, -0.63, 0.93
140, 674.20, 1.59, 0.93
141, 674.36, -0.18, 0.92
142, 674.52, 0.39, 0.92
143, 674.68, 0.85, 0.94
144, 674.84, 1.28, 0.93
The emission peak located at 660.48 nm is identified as [O II]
